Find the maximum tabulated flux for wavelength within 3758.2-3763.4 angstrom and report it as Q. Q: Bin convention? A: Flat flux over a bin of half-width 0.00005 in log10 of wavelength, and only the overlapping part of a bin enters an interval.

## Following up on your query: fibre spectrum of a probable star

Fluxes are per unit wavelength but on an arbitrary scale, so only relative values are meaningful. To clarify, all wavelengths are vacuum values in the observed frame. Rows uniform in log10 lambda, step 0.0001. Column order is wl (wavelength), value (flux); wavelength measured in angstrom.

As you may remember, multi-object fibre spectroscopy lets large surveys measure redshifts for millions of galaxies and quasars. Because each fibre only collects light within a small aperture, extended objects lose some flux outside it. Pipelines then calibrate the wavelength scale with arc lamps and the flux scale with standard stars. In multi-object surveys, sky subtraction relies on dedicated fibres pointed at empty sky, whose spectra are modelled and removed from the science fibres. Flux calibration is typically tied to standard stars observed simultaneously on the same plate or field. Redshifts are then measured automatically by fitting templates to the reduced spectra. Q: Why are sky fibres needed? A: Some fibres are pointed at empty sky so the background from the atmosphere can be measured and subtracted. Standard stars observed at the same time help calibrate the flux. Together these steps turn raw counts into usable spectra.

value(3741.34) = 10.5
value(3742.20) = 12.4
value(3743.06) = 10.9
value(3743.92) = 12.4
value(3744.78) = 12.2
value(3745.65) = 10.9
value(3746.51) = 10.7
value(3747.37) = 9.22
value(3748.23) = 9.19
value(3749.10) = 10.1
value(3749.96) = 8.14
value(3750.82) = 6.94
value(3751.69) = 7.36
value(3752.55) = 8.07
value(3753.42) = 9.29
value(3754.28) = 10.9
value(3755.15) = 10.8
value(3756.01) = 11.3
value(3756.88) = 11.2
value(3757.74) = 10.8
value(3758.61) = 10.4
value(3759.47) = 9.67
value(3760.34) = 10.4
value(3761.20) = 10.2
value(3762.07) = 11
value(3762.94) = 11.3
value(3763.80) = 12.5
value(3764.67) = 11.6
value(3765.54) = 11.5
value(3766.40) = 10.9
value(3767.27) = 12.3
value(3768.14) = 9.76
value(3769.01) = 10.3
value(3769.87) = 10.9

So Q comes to 11.3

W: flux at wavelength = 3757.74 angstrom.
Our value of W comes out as 10.8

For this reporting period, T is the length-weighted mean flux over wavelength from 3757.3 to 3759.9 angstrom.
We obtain 10.3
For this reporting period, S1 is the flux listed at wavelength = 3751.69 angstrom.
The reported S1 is 7.36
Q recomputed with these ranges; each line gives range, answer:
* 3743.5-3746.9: 12.4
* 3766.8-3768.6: 12.3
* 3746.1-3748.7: 10.7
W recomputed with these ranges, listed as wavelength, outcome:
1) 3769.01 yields 10.3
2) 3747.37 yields 9.22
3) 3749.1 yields 10.1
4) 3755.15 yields 10.8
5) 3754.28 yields 10.9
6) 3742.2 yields 12.4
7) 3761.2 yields 10.2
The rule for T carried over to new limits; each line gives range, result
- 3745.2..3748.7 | 9.99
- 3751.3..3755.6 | 9.32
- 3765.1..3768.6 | 11.1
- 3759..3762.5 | 10.3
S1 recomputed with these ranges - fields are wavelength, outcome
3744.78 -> 12.2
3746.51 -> 10.7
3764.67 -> 11.6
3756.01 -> 11.3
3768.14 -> 9.76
